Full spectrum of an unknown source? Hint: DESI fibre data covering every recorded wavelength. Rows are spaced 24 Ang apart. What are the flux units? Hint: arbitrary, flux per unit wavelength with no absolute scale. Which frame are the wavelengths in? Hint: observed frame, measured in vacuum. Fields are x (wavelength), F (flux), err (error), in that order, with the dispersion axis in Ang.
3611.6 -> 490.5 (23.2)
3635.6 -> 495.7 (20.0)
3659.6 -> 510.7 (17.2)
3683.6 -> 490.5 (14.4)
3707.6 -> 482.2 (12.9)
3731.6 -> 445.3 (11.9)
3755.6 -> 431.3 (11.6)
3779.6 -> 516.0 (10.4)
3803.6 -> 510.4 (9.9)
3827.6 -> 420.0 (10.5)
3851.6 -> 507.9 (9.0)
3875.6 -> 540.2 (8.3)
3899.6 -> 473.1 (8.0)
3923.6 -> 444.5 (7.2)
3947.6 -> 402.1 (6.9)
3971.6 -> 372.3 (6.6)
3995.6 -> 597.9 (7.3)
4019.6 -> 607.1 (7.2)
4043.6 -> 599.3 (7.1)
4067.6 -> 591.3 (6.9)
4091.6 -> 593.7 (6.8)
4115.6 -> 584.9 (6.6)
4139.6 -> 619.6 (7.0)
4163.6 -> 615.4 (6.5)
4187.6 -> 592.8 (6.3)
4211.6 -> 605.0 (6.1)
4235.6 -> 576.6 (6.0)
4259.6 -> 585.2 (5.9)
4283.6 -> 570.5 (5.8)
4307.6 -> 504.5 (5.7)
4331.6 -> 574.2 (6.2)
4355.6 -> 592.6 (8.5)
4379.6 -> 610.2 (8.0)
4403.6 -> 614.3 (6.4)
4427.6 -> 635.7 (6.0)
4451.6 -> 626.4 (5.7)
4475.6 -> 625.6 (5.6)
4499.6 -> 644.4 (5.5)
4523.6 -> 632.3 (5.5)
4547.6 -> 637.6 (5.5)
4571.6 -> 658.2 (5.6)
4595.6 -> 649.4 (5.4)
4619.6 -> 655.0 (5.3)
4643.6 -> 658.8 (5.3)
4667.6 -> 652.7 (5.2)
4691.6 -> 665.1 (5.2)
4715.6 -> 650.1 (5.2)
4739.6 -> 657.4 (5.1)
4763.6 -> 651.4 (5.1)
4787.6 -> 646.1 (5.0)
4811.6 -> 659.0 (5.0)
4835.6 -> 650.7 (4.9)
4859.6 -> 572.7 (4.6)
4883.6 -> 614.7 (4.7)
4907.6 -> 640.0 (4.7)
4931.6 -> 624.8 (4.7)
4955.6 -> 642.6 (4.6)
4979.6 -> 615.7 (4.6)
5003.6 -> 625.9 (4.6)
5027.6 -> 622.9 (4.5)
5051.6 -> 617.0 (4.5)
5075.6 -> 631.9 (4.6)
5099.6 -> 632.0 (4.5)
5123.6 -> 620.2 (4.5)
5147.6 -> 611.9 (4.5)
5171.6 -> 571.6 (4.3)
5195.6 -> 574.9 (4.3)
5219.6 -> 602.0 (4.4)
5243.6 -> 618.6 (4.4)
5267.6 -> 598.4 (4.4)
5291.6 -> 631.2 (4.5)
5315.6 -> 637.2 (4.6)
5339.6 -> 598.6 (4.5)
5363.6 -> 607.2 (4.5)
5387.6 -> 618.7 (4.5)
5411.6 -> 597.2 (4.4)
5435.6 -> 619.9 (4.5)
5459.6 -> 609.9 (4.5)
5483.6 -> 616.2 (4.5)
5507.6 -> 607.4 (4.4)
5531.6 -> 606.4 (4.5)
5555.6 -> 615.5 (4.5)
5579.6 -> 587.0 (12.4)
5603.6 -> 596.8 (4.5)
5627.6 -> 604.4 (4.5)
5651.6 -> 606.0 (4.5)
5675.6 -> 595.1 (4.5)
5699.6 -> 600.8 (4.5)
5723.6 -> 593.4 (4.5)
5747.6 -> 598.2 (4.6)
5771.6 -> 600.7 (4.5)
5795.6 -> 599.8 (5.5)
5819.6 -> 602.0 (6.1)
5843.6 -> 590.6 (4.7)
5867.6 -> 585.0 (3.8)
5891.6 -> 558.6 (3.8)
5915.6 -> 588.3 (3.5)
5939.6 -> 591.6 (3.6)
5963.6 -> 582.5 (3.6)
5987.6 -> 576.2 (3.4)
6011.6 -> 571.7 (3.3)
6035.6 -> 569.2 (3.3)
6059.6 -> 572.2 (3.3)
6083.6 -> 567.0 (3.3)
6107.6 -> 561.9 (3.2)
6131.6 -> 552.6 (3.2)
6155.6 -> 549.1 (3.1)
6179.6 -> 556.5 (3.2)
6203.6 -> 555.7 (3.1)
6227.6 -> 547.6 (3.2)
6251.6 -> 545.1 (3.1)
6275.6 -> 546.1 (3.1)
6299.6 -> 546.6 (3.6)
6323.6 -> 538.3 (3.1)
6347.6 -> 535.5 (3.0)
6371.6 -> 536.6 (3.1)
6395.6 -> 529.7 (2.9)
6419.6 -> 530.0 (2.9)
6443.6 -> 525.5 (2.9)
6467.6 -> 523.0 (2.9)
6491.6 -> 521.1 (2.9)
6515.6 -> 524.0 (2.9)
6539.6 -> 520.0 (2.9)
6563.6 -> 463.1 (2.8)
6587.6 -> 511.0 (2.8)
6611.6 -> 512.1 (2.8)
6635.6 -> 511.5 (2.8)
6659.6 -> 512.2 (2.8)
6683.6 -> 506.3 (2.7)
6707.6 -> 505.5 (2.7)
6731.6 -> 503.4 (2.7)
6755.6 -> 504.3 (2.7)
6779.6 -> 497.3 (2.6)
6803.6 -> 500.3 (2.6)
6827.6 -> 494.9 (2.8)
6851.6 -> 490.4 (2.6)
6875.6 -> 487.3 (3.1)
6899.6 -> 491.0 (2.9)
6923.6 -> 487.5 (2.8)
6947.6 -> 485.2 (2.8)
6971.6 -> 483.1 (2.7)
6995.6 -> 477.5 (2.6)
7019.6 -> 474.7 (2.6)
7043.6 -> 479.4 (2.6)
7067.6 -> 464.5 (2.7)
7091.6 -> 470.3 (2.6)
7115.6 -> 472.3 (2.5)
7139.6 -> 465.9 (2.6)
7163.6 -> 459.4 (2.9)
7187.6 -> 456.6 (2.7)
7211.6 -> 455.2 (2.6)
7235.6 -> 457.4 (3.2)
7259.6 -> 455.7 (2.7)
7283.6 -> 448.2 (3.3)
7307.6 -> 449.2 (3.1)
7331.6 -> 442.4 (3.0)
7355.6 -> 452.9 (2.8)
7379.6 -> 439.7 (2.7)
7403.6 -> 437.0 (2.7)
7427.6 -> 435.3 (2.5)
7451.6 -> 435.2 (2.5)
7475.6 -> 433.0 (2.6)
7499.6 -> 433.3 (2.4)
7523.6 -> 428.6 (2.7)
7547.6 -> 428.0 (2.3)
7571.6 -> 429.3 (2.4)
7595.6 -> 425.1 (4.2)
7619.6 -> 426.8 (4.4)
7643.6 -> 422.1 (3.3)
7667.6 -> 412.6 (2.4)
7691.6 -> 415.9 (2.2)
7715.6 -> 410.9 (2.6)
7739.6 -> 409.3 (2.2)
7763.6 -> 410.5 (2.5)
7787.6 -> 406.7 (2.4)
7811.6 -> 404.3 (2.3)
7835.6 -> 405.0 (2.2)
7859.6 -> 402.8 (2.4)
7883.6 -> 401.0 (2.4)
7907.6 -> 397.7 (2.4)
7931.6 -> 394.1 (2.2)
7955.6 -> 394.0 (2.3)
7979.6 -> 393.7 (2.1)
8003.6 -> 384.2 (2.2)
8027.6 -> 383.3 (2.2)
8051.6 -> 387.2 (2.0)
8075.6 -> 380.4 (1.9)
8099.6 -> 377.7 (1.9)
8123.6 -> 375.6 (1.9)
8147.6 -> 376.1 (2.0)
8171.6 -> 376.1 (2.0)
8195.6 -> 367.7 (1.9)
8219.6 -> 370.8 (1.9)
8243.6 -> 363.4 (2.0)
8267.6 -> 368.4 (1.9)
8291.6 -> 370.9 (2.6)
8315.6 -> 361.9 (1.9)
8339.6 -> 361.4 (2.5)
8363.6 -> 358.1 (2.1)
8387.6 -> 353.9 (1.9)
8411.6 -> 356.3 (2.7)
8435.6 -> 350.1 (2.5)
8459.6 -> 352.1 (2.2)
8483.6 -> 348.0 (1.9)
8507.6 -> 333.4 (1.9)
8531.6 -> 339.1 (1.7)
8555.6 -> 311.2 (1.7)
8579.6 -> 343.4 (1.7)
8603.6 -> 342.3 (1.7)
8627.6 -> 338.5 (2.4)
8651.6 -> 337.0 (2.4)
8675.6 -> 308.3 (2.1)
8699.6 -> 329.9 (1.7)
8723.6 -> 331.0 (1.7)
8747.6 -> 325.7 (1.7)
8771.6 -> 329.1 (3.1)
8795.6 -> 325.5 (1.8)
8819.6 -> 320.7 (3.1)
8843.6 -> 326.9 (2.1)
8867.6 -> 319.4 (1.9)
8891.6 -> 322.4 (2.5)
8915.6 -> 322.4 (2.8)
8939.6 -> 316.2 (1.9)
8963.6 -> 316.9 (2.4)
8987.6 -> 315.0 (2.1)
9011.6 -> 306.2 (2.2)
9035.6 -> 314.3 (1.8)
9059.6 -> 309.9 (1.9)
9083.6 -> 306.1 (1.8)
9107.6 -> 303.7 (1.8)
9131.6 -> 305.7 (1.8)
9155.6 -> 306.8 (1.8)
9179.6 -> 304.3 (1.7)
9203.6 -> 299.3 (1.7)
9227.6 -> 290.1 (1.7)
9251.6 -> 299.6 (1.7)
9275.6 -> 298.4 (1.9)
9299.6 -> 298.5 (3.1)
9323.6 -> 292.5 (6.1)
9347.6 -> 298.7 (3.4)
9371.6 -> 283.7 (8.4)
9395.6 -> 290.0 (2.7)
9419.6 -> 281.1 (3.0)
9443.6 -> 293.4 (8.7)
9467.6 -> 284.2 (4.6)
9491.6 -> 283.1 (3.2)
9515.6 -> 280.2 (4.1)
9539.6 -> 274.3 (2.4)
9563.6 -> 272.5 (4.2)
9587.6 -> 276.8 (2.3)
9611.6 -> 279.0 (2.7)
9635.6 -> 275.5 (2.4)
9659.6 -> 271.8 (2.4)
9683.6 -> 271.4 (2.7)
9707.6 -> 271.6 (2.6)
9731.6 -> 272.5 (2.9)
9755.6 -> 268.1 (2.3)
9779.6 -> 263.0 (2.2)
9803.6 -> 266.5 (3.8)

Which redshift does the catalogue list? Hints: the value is 0.000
